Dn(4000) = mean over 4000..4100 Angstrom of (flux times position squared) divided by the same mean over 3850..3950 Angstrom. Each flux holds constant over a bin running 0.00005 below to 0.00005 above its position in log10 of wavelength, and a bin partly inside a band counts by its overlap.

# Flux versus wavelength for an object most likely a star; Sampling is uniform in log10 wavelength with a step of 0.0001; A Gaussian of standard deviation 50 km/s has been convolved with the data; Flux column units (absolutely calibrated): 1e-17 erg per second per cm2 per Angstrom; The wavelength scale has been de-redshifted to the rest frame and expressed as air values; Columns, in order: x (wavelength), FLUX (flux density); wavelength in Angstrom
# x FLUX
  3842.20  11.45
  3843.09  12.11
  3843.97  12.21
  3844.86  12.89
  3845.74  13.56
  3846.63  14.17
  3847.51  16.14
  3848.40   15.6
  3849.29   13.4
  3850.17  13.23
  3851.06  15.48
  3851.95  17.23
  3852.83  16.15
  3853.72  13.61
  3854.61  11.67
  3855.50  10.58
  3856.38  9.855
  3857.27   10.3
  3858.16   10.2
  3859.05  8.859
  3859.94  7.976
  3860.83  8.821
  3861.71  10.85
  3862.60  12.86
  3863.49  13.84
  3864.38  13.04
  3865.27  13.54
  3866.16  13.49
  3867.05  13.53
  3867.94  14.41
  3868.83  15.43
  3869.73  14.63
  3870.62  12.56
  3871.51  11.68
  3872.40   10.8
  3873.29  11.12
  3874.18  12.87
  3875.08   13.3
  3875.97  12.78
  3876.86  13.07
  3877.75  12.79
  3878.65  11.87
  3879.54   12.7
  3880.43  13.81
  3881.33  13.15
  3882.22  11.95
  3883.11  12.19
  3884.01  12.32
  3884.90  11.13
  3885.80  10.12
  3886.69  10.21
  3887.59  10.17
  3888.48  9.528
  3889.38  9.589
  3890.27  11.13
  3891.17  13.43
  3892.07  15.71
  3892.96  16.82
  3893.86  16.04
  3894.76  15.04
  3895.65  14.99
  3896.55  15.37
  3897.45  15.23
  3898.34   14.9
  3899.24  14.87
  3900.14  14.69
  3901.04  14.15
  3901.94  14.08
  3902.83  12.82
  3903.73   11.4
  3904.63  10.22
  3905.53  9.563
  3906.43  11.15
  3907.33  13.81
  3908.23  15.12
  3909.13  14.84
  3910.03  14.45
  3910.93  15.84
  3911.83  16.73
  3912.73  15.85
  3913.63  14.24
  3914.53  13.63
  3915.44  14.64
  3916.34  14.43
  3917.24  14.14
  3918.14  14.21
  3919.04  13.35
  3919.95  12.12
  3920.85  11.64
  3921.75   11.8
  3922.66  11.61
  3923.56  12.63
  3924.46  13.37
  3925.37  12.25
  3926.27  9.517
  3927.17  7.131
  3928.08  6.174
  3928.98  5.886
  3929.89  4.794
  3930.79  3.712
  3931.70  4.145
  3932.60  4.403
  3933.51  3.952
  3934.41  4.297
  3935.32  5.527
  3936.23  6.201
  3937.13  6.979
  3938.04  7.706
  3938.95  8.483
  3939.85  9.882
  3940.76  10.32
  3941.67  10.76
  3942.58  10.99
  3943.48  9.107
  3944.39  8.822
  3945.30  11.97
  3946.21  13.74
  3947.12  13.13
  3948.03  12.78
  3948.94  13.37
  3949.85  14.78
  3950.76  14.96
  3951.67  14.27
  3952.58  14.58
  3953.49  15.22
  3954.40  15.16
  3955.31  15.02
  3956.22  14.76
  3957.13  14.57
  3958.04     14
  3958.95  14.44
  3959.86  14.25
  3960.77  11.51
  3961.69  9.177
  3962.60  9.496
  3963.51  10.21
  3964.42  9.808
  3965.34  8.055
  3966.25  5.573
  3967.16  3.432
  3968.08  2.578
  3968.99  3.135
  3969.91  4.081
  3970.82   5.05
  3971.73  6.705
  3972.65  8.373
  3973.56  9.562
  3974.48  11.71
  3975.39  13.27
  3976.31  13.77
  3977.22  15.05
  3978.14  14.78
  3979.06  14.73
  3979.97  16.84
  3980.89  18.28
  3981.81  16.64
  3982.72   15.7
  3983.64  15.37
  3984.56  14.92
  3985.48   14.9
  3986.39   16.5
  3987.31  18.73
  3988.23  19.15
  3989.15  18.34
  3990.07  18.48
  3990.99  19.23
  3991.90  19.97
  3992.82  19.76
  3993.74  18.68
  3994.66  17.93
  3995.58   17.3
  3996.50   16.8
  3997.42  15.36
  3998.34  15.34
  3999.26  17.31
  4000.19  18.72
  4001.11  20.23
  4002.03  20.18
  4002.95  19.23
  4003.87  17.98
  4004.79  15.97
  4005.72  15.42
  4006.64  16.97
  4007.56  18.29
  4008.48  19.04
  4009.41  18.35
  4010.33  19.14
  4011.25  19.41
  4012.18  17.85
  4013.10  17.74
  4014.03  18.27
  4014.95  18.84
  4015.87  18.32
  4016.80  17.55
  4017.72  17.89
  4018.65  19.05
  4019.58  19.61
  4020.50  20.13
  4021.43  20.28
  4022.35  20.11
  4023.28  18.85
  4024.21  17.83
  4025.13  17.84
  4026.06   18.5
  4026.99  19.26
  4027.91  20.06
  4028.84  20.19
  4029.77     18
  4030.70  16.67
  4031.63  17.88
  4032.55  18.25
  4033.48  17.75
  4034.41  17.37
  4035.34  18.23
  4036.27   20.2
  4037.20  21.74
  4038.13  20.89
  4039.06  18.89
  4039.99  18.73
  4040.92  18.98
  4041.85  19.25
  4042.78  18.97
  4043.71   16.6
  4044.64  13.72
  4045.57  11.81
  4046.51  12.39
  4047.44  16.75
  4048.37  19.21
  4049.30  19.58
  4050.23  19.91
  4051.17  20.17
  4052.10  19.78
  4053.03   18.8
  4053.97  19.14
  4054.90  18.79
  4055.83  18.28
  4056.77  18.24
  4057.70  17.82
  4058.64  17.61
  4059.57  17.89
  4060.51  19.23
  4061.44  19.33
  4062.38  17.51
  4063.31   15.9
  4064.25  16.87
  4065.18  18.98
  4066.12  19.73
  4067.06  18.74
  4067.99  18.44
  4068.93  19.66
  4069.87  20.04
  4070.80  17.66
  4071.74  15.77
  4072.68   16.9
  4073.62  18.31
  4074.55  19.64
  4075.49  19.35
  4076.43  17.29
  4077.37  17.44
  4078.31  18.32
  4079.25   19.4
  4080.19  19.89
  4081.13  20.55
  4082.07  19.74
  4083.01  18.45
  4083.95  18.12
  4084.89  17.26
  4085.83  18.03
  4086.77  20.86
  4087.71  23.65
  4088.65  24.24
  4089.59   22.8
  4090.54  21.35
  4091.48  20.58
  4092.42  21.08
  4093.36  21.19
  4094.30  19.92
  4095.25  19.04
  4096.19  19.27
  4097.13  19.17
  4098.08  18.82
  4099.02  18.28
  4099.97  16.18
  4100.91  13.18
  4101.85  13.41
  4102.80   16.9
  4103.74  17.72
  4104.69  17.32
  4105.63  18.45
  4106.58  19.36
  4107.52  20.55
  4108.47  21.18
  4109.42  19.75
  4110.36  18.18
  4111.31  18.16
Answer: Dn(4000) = 1.70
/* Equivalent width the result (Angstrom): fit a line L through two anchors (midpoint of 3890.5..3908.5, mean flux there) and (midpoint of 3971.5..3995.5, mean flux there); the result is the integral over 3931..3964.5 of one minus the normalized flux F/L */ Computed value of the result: 9.3 Angstrom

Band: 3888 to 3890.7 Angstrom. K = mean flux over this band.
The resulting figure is 10.1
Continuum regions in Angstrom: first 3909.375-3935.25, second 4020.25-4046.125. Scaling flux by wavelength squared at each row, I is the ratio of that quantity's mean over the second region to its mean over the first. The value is 1.82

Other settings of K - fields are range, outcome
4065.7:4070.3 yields 19.3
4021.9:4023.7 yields 19.5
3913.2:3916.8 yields 14.2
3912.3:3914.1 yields 15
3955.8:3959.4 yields 14.5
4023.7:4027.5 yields 18.4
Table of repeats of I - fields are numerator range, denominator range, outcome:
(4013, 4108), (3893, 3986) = 1.70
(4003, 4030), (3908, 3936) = 1.81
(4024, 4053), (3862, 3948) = 1.65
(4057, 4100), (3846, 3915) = 1.61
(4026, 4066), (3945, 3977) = 1.72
